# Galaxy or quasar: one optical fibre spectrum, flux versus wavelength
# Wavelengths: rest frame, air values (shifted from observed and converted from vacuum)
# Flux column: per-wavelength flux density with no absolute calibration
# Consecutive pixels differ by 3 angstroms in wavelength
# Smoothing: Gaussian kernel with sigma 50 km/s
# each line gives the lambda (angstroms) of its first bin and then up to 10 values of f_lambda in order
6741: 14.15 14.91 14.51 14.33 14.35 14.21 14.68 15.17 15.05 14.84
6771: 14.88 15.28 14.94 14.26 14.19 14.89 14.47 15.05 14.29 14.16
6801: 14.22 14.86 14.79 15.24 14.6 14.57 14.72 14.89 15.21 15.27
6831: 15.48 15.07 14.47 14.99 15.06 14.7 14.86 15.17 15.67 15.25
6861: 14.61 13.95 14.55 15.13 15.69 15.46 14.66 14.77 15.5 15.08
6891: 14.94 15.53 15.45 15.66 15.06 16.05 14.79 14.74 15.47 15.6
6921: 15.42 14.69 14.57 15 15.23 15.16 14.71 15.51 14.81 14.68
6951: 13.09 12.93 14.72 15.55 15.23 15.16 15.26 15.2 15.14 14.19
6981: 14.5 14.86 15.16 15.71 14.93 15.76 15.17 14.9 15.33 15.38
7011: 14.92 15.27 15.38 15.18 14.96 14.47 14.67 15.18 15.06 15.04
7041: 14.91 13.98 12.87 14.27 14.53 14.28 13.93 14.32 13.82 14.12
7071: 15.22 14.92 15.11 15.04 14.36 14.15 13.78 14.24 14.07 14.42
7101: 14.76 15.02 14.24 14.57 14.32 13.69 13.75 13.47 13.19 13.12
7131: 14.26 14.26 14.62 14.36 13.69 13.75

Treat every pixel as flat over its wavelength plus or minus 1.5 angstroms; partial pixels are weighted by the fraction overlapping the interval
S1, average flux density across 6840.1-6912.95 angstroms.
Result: 15.1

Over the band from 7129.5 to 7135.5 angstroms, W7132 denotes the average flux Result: 14.3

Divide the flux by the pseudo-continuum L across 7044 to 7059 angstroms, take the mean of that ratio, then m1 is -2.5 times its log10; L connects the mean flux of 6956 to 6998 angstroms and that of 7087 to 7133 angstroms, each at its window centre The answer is 0.041 mag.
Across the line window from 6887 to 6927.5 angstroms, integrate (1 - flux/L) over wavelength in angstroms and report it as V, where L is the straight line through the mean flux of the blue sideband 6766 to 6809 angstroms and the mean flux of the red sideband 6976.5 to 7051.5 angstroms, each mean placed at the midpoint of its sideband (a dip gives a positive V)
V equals -1.3 angstroms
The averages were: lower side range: 14.7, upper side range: 14.9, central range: 15.2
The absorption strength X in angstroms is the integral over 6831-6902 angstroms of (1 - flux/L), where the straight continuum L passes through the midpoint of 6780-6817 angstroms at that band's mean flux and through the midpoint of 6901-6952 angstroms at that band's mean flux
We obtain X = -1.2 angstroms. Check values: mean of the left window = 14.6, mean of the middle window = 15.1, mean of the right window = 15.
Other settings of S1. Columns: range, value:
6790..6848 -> 14.8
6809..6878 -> 15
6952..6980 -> 14.8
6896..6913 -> 15.3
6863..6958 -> 15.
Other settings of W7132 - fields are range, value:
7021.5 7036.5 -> 14.9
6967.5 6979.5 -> 14.9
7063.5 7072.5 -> 14.4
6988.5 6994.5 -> 15.3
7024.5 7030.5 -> 14.6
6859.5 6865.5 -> 14.3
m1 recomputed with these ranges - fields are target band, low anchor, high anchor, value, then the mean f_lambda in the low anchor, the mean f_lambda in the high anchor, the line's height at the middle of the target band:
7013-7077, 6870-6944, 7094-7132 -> -0.012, 15.2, 14.1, 14.4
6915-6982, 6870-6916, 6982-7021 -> 0.028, 15.3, 15.2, 15.2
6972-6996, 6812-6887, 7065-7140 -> -0.029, 15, 14.3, 14.6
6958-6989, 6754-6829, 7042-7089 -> -0.042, 14.7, 14.3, 14.5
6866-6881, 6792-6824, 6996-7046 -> -0.025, 14.7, 15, 14.8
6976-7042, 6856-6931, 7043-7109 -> -0.031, 15.1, 14.3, 14.6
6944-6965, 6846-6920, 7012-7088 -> 0.035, 15.1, 14.6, 14.9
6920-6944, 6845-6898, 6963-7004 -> 0.003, 15.1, 15.1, 15.1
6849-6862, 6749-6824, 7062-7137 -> -0.042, 14.7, 14.3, 14.6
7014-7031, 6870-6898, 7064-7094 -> -0.020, 15.2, 14.5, 14.7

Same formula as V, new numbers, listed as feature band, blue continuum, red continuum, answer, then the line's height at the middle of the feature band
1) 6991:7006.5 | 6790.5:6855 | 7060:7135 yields -0.8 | 14.5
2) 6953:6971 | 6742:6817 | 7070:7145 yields -0.5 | 14.4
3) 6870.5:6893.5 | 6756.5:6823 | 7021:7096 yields -0.9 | 14.6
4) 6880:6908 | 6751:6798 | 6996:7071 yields -1.2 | 14.7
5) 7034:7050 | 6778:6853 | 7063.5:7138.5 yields 0.0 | 14.4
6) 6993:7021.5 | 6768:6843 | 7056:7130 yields -1.7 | 14.4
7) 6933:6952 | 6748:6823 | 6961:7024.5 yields 0.3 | 15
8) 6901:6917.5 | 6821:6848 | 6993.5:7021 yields -0.2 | 15.1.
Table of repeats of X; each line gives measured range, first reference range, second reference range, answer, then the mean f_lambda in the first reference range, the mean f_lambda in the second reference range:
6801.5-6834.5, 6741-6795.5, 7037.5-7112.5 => -0.7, 14.7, 14.4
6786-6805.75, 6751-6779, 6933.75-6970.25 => 0.3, 14.8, 14.7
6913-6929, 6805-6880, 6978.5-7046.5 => -0.2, 15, 15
